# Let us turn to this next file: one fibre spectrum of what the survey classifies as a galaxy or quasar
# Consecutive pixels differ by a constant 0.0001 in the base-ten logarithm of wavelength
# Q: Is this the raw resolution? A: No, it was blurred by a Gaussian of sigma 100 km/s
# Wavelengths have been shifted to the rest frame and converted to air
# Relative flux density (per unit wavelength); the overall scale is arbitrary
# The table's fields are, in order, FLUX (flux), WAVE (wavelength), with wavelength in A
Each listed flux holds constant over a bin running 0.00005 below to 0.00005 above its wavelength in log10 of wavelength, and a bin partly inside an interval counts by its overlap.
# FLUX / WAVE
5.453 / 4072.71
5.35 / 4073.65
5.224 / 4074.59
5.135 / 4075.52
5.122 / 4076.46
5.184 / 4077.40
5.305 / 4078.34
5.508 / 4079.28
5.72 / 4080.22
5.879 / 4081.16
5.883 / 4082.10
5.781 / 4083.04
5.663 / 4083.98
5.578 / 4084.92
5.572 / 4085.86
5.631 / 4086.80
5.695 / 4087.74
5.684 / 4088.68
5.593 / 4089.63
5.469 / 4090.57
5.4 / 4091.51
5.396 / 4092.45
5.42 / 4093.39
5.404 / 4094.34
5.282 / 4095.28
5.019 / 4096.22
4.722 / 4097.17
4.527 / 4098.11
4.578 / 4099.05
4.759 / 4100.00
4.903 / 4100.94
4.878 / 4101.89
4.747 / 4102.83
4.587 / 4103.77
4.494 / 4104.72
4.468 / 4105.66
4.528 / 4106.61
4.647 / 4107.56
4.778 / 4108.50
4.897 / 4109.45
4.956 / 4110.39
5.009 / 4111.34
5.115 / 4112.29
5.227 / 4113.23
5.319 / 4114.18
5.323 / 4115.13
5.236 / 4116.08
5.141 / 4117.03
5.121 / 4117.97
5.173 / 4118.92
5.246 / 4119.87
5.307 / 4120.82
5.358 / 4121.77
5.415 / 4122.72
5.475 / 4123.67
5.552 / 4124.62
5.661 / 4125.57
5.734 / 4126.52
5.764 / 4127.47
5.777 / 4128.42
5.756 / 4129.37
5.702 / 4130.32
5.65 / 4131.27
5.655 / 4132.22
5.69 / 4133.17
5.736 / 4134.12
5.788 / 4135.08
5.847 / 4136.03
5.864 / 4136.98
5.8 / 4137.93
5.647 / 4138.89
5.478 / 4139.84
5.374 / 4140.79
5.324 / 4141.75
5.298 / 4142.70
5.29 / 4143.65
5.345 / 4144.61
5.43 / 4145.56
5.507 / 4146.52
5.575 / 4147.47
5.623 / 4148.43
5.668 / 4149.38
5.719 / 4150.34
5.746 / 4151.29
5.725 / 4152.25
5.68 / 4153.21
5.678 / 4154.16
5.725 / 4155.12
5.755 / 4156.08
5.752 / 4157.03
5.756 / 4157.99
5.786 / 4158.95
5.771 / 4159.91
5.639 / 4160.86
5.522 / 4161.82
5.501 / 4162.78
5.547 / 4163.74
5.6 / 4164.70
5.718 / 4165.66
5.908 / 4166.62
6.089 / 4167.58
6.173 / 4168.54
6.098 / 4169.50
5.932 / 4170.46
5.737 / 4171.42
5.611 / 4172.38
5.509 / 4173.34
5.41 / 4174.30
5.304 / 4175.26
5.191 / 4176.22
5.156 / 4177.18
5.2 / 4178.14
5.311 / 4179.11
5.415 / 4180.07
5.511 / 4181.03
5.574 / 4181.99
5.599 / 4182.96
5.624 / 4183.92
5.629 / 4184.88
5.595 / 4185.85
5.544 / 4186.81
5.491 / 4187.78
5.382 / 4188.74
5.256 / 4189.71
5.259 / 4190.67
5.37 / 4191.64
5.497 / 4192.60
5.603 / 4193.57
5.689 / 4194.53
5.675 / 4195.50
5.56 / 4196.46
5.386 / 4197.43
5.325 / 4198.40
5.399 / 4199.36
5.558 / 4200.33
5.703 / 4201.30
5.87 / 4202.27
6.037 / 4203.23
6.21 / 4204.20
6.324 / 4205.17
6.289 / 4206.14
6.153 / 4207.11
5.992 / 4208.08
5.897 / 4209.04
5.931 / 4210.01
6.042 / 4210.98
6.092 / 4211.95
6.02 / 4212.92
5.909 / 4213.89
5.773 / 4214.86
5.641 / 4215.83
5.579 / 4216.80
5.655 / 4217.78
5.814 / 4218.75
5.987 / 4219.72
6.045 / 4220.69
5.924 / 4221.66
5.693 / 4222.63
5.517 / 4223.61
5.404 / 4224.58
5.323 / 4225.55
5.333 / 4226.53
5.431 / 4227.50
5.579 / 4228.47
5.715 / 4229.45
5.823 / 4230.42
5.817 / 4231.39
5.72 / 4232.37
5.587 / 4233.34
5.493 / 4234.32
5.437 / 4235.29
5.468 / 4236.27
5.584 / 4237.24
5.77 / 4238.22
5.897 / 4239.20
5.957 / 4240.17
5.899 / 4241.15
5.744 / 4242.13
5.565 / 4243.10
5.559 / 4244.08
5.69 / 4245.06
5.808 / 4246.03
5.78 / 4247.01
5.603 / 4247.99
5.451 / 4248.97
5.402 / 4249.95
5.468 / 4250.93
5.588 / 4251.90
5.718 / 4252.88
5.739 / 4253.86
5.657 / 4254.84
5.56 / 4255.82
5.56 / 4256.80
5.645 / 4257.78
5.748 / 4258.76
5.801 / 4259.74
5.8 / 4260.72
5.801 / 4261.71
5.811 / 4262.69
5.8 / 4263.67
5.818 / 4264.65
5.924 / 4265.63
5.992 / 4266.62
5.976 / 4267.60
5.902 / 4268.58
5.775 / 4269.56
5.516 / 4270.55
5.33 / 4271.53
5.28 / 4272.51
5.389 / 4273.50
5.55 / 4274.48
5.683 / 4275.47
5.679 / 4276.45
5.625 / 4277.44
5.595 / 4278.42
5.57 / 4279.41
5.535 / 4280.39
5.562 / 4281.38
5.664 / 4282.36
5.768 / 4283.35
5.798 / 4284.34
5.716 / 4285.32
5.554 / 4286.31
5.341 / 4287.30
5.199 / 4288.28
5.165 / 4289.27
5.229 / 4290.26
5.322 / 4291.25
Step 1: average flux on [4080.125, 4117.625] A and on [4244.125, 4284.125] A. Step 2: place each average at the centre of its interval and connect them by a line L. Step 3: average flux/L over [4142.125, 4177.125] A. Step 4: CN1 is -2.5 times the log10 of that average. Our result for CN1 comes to -0.06 mag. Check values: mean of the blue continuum 5.17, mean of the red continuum 5.66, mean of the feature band 5.64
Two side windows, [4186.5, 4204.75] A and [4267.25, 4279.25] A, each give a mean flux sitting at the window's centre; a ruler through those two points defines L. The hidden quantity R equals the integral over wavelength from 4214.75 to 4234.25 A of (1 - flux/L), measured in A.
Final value -0.3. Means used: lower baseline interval 5.57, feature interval 5.66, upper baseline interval 5.6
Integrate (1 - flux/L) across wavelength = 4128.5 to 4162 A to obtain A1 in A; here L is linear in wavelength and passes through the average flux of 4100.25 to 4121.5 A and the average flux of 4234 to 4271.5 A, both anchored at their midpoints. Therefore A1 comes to -3.3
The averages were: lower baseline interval 4.96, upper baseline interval 5.7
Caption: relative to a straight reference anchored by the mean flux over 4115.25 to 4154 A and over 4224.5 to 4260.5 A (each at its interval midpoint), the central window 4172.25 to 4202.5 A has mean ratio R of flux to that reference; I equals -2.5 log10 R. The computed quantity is 0.02 mag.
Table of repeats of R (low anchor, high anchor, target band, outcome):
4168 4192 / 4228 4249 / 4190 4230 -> -0.94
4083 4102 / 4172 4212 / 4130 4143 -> -0.50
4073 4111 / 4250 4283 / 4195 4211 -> -1.01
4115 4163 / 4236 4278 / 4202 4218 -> -0.94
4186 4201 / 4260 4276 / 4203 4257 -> -1.51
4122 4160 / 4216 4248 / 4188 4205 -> 0.21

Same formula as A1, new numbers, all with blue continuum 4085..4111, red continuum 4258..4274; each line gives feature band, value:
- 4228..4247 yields -0.27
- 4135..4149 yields -0.85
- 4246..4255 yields 0.09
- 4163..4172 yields -0.89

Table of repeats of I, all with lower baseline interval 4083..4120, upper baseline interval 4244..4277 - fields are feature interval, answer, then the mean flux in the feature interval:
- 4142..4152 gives -0.05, 5.52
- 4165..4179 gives -0.05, 5.64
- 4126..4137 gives -0.10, 5.74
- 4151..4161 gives -0.08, 5.73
